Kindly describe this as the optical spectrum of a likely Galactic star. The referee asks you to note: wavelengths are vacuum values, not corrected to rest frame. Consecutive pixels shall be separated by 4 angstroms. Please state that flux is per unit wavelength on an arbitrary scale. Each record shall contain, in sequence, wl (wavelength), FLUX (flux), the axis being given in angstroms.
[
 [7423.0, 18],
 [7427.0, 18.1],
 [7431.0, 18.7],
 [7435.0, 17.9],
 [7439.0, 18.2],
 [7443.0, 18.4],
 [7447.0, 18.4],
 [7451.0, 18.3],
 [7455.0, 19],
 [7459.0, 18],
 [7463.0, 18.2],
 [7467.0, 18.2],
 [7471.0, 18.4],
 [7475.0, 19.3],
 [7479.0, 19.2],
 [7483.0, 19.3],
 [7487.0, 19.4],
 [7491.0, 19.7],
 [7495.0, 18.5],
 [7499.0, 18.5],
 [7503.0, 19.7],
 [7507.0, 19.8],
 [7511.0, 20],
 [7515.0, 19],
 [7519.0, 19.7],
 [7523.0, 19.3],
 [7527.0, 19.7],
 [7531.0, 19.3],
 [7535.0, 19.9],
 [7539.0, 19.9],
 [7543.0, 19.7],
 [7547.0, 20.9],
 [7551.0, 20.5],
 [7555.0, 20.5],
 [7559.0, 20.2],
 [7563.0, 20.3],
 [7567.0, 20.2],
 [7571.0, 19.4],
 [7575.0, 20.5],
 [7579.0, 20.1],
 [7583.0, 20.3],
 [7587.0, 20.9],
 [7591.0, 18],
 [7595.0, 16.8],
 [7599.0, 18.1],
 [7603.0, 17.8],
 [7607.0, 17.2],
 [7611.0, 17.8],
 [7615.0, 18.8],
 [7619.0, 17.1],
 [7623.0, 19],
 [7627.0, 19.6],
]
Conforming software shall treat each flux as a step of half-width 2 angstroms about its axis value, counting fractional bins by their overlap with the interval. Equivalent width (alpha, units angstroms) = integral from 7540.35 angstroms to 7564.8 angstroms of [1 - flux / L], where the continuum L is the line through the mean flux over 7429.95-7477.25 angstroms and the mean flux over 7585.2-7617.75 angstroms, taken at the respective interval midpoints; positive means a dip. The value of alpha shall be -2.8 angstroms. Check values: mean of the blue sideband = 18.4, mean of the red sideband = 18.1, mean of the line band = 20.3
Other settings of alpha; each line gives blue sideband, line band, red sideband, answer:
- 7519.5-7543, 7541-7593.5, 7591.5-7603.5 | -4.4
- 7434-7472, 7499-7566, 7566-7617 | -4.4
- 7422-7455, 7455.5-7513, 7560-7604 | -1.1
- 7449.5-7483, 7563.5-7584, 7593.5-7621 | -2.5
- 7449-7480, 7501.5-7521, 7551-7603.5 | -0.7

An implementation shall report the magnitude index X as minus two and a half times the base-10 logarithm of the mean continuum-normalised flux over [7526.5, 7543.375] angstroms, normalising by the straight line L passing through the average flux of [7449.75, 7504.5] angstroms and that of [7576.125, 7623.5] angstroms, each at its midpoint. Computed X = -0.06 mag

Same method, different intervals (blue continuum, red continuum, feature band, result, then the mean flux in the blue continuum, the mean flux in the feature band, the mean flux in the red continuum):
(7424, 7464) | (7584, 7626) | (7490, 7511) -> -0.06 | 18.3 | 19.3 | 18.2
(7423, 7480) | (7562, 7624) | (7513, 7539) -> -0.05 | 18.4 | 19.5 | 18.9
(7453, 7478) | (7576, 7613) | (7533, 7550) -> -0.09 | 18.5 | 20.1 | 18.6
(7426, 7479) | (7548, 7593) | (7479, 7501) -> -0.01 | 18.4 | 19.1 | 20.1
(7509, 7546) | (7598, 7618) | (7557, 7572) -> -0.07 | 19.6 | 20.1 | 17.9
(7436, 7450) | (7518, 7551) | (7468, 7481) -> 0.00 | 18.3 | 18.9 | 19.8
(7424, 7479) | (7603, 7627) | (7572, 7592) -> -0.11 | 18.4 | 20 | 18.1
